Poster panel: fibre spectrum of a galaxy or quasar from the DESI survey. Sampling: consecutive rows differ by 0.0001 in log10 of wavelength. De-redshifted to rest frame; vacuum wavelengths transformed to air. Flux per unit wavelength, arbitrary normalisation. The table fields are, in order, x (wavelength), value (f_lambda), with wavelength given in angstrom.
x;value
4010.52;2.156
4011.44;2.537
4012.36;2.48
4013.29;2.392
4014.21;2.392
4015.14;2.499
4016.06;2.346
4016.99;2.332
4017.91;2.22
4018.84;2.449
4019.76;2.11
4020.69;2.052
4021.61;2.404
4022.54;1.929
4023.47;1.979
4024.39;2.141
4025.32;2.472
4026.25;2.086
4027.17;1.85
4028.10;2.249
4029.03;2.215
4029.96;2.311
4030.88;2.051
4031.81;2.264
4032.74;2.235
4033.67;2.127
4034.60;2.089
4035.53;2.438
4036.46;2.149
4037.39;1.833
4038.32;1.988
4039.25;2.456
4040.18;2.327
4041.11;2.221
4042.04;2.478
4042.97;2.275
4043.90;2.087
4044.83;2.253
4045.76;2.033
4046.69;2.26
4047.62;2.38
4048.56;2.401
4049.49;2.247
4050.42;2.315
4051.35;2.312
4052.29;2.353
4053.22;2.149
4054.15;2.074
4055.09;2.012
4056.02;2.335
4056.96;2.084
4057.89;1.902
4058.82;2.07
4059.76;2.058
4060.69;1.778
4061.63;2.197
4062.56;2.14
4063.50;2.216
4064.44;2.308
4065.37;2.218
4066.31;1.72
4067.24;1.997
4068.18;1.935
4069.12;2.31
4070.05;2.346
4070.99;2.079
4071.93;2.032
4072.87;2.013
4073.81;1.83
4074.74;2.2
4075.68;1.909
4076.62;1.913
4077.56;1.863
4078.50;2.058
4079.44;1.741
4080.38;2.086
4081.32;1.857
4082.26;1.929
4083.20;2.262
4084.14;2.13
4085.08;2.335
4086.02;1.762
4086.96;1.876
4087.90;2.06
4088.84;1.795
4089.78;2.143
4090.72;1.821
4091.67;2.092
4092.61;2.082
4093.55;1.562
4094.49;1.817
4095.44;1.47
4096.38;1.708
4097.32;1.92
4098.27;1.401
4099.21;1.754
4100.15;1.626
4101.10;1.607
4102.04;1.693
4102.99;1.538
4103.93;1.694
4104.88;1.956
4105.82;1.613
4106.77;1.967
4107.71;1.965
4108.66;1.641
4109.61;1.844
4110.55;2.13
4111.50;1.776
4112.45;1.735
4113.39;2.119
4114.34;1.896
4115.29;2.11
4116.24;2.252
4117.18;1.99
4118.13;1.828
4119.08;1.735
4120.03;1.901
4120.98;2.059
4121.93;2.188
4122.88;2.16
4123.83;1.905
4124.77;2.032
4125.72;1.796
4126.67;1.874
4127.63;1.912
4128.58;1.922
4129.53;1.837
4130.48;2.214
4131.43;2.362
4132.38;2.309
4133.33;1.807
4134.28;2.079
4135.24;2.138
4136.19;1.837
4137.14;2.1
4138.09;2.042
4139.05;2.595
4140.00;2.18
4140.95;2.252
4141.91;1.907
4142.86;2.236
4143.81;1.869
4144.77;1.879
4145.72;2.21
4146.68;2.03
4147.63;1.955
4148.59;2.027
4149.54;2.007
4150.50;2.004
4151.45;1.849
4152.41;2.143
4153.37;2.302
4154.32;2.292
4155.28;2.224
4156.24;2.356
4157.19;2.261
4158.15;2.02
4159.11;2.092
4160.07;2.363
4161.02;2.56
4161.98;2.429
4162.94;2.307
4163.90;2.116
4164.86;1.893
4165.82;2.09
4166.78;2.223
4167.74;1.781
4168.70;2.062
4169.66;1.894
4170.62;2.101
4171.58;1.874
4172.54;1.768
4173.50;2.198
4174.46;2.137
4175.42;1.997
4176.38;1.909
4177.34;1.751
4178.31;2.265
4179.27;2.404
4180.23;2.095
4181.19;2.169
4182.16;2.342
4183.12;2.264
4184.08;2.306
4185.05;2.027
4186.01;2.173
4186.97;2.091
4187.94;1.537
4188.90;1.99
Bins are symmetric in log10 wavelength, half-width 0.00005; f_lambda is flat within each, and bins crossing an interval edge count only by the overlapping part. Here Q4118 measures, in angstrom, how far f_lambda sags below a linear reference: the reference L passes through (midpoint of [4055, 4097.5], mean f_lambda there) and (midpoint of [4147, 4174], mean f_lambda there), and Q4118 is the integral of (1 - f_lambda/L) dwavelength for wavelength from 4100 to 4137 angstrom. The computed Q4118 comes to 2.3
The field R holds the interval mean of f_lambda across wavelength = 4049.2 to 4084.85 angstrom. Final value 2.08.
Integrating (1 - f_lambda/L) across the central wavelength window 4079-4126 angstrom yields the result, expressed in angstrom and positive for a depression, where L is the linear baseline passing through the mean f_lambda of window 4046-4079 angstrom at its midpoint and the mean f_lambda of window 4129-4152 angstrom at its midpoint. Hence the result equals 4.6 angstrom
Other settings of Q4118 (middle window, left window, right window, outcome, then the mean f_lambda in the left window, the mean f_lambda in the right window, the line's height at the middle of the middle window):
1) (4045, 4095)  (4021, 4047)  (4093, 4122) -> -1.4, 2.19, 1.82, 2.01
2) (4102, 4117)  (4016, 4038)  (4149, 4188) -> 1.9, 2.18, 2.12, 2.14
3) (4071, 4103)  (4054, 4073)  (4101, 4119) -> 1.5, 2.09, 1.86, 1.97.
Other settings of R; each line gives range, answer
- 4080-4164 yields 1.99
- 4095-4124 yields 1.84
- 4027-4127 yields 2.02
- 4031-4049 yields 2.22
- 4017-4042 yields 2.19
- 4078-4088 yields 2.01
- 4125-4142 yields 2.07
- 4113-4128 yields 1.98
